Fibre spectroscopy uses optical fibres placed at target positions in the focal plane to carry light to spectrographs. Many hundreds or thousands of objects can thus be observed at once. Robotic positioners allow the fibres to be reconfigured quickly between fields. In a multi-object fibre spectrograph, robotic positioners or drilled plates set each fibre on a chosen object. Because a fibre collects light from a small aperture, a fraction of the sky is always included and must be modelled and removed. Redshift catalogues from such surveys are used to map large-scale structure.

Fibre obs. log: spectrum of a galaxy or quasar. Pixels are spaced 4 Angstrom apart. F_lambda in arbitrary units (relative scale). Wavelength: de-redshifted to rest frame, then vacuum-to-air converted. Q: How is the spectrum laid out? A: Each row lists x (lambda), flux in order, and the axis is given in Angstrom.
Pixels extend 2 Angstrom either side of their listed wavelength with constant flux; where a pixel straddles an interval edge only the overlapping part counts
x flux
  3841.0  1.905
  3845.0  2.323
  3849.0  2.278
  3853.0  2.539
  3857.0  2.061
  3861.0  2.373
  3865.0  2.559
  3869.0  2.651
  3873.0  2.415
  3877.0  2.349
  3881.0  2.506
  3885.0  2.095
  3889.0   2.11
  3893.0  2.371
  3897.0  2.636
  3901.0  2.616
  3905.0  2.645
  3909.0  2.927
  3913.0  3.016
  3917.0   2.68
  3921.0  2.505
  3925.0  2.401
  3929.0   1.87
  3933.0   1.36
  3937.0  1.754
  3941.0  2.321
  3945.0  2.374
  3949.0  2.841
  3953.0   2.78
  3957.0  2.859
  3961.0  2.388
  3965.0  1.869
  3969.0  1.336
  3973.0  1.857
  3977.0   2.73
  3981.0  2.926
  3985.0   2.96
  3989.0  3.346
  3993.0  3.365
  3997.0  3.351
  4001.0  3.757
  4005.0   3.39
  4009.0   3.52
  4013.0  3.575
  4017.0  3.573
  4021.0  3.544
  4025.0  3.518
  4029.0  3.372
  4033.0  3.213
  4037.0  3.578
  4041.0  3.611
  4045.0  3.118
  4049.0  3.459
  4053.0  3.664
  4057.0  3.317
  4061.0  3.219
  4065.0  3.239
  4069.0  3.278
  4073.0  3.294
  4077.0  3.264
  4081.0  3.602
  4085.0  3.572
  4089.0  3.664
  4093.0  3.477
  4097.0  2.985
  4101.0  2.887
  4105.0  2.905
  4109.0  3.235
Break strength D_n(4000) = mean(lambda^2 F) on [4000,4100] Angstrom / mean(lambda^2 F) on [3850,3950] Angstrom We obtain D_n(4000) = 1.54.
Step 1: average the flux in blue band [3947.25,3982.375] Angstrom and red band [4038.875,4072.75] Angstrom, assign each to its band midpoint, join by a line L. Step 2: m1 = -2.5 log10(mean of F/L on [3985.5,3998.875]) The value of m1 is -0.23 mag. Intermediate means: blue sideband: 2.39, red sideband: 3.36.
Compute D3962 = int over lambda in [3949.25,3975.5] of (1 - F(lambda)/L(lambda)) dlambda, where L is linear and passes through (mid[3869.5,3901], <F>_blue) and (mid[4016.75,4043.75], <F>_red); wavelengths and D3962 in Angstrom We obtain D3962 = 6.4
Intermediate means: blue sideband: 2.39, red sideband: 3.47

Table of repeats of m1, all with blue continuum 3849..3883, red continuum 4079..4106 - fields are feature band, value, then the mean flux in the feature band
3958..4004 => 0.06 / 2.73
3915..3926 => 0.04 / 2.54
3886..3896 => 0.12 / 2.27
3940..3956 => 0.05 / 2.61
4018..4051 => -0.12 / 3.43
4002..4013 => -0.18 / 3.5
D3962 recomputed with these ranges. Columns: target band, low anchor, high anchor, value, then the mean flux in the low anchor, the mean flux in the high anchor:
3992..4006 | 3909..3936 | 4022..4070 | -2.3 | 2.33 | 3.39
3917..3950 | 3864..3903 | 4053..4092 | 6.1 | 2.43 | 3.4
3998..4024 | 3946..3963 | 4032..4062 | -3.5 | 2.7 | 3.41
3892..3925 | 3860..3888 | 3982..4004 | 0.1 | 2.41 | 3.34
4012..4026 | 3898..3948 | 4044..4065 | -2.1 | 2.39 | 3.36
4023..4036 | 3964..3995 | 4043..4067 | -1.3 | 2.57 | 3.34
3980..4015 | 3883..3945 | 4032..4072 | -4.6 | 2.35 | 3.37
